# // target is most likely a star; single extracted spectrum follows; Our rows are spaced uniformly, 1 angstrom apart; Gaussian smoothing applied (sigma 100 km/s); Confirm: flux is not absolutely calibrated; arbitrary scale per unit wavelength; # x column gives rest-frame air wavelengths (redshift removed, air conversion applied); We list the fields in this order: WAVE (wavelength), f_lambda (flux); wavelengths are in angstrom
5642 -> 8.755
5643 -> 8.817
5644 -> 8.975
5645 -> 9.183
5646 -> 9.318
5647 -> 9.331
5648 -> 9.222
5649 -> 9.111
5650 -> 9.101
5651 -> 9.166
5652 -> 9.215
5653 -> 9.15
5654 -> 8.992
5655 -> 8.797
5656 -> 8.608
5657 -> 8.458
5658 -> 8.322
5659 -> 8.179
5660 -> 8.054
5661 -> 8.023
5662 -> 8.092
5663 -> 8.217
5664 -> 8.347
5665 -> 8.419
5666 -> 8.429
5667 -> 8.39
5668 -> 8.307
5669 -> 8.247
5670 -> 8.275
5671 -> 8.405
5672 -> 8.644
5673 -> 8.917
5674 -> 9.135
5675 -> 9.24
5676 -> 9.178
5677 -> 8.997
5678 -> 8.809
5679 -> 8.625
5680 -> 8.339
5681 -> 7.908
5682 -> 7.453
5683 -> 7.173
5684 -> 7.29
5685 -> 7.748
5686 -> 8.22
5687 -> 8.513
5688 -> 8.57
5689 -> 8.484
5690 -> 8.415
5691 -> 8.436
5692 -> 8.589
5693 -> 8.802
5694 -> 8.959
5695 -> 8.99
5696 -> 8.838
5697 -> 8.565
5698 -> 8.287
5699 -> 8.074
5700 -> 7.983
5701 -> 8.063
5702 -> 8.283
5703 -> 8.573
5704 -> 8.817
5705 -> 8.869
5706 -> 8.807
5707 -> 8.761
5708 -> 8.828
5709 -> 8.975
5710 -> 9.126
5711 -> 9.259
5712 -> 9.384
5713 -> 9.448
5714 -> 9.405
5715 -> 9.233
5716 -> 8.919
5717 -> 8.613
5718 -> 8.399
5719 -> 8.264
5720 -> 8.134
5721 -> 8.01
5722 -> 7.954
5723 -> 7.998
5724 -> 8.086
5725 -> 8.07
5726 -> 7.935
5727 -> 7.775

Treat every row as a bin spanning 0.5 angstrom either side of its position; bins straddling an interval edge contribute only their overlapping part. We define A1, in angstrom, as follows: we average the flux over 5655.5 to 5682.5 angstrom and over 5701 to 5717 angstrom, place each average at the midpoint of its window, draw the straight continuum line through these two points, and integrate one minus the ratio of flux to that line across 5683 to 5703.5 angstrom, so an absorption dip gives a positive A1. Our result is 0.9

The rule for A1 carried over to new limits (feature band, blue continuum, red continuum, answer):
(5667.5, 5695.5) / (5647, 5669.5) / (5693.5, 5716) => 0.8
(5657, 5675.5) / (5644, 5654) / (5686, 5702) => 1.0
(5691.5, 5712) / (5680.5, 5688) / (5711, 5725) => -1.2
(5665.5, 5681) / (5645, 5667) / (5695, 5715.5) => 0.2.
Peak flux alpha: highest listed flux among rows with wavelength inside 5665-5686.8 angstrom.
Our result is 9.24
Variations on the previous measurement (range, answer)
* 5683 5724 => 9.448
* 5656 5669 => 8.608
